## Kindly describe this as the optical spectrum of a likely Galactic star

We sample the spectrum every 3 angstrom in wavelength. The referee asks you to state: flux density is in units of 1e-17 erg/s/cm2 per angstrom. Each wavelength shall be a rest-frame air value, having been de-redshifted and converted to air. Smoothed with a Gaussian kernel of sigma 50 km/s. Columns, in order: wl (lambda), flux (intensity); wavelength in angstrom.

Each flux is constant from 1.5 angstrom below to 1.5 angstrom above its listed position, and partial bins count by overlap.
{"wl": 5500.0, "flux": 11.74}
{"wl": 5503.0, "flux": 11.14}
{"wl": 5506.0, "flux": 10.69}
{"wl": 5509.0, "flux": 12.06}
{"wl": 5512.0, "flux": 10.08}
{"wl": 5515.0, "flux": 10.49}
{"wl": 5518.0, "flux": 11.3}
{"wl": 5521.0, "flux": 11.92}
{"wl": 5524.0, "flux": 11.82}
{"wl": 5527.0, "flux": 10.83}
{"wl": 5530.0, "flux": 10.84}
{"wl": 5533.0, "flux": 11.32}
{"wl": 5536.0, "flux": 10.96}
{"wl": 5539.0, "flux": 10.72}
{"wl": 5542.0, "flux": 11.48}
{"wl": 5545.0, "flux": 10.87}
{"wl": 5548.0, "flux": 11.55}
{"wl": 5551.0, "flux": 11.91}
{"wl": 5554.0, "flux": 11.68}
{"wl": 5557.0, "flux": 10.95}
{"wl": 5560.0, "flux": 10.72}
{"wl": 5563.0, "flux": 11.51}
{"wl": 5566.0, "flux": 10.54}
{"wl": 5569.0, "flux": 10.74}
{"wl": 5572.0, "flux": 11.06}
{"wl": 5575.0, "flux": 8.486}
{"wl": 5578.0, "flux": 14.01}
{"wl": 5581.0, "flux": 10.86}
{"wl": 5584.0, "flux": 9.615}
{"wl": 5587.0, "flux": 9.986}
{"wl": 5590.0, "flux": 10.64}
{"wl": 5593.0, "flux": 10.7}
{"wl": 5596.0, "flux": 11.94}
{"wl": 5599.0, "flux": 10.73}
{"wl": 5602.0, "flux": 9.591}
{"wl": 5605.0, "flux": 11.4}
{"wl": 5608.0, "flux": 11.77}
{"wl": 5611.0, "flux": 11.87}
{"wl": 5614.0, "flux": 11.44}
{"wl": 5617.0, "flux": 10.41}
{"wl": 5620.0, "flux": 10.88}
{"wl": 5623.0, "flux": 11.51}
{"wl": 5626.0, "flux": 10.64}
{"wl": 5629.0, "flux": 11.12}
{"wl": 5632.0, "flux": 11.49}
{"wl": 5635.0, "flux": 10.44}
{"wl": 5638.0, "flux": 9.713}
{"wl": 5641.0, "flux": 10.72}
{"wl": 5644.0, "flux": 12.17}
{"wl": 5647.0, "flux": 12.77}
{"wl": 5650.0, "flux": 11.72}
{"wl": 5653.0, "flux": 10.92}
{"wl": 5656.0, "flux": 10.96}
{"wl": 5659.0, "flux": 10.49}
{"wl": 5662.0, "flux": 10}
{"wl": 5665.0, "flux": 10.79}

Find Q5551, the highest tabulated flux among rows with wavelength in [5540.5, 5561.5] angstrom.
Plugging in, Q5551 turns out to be 11.91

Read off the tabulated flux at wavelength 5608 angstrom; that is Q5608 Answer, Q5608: 11.77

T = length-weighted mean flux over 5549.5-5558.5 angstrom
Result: 11.5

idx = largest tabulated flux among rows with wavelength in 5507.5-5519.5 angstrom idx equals 12.06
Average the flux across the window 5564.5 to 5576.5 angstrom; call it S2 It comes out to 10.2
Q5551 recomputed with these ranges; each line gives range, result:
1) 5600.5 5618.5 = 11.87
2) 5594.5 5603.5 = 11.94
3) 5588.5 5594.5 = 10.7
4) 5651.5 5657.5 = 10.96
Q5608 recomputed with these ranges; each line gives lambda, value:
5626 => 10.64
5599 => 10.73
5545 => 10.87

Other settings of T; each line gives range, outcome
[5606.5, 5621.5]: 11.3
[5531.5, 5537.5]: 11.1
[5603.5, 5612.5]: 11.7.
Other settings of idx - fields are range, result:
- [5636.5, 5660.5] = 12.77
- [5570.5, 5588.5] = 14.01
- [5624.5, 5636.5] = 11.49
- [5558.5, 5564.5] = 11.51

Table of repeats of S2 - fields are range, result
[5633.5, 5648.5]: 11.2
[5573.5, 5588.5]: 10.6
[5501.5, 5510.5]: 11.3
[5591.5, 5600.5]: 11.1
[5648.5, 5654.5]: 11.3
